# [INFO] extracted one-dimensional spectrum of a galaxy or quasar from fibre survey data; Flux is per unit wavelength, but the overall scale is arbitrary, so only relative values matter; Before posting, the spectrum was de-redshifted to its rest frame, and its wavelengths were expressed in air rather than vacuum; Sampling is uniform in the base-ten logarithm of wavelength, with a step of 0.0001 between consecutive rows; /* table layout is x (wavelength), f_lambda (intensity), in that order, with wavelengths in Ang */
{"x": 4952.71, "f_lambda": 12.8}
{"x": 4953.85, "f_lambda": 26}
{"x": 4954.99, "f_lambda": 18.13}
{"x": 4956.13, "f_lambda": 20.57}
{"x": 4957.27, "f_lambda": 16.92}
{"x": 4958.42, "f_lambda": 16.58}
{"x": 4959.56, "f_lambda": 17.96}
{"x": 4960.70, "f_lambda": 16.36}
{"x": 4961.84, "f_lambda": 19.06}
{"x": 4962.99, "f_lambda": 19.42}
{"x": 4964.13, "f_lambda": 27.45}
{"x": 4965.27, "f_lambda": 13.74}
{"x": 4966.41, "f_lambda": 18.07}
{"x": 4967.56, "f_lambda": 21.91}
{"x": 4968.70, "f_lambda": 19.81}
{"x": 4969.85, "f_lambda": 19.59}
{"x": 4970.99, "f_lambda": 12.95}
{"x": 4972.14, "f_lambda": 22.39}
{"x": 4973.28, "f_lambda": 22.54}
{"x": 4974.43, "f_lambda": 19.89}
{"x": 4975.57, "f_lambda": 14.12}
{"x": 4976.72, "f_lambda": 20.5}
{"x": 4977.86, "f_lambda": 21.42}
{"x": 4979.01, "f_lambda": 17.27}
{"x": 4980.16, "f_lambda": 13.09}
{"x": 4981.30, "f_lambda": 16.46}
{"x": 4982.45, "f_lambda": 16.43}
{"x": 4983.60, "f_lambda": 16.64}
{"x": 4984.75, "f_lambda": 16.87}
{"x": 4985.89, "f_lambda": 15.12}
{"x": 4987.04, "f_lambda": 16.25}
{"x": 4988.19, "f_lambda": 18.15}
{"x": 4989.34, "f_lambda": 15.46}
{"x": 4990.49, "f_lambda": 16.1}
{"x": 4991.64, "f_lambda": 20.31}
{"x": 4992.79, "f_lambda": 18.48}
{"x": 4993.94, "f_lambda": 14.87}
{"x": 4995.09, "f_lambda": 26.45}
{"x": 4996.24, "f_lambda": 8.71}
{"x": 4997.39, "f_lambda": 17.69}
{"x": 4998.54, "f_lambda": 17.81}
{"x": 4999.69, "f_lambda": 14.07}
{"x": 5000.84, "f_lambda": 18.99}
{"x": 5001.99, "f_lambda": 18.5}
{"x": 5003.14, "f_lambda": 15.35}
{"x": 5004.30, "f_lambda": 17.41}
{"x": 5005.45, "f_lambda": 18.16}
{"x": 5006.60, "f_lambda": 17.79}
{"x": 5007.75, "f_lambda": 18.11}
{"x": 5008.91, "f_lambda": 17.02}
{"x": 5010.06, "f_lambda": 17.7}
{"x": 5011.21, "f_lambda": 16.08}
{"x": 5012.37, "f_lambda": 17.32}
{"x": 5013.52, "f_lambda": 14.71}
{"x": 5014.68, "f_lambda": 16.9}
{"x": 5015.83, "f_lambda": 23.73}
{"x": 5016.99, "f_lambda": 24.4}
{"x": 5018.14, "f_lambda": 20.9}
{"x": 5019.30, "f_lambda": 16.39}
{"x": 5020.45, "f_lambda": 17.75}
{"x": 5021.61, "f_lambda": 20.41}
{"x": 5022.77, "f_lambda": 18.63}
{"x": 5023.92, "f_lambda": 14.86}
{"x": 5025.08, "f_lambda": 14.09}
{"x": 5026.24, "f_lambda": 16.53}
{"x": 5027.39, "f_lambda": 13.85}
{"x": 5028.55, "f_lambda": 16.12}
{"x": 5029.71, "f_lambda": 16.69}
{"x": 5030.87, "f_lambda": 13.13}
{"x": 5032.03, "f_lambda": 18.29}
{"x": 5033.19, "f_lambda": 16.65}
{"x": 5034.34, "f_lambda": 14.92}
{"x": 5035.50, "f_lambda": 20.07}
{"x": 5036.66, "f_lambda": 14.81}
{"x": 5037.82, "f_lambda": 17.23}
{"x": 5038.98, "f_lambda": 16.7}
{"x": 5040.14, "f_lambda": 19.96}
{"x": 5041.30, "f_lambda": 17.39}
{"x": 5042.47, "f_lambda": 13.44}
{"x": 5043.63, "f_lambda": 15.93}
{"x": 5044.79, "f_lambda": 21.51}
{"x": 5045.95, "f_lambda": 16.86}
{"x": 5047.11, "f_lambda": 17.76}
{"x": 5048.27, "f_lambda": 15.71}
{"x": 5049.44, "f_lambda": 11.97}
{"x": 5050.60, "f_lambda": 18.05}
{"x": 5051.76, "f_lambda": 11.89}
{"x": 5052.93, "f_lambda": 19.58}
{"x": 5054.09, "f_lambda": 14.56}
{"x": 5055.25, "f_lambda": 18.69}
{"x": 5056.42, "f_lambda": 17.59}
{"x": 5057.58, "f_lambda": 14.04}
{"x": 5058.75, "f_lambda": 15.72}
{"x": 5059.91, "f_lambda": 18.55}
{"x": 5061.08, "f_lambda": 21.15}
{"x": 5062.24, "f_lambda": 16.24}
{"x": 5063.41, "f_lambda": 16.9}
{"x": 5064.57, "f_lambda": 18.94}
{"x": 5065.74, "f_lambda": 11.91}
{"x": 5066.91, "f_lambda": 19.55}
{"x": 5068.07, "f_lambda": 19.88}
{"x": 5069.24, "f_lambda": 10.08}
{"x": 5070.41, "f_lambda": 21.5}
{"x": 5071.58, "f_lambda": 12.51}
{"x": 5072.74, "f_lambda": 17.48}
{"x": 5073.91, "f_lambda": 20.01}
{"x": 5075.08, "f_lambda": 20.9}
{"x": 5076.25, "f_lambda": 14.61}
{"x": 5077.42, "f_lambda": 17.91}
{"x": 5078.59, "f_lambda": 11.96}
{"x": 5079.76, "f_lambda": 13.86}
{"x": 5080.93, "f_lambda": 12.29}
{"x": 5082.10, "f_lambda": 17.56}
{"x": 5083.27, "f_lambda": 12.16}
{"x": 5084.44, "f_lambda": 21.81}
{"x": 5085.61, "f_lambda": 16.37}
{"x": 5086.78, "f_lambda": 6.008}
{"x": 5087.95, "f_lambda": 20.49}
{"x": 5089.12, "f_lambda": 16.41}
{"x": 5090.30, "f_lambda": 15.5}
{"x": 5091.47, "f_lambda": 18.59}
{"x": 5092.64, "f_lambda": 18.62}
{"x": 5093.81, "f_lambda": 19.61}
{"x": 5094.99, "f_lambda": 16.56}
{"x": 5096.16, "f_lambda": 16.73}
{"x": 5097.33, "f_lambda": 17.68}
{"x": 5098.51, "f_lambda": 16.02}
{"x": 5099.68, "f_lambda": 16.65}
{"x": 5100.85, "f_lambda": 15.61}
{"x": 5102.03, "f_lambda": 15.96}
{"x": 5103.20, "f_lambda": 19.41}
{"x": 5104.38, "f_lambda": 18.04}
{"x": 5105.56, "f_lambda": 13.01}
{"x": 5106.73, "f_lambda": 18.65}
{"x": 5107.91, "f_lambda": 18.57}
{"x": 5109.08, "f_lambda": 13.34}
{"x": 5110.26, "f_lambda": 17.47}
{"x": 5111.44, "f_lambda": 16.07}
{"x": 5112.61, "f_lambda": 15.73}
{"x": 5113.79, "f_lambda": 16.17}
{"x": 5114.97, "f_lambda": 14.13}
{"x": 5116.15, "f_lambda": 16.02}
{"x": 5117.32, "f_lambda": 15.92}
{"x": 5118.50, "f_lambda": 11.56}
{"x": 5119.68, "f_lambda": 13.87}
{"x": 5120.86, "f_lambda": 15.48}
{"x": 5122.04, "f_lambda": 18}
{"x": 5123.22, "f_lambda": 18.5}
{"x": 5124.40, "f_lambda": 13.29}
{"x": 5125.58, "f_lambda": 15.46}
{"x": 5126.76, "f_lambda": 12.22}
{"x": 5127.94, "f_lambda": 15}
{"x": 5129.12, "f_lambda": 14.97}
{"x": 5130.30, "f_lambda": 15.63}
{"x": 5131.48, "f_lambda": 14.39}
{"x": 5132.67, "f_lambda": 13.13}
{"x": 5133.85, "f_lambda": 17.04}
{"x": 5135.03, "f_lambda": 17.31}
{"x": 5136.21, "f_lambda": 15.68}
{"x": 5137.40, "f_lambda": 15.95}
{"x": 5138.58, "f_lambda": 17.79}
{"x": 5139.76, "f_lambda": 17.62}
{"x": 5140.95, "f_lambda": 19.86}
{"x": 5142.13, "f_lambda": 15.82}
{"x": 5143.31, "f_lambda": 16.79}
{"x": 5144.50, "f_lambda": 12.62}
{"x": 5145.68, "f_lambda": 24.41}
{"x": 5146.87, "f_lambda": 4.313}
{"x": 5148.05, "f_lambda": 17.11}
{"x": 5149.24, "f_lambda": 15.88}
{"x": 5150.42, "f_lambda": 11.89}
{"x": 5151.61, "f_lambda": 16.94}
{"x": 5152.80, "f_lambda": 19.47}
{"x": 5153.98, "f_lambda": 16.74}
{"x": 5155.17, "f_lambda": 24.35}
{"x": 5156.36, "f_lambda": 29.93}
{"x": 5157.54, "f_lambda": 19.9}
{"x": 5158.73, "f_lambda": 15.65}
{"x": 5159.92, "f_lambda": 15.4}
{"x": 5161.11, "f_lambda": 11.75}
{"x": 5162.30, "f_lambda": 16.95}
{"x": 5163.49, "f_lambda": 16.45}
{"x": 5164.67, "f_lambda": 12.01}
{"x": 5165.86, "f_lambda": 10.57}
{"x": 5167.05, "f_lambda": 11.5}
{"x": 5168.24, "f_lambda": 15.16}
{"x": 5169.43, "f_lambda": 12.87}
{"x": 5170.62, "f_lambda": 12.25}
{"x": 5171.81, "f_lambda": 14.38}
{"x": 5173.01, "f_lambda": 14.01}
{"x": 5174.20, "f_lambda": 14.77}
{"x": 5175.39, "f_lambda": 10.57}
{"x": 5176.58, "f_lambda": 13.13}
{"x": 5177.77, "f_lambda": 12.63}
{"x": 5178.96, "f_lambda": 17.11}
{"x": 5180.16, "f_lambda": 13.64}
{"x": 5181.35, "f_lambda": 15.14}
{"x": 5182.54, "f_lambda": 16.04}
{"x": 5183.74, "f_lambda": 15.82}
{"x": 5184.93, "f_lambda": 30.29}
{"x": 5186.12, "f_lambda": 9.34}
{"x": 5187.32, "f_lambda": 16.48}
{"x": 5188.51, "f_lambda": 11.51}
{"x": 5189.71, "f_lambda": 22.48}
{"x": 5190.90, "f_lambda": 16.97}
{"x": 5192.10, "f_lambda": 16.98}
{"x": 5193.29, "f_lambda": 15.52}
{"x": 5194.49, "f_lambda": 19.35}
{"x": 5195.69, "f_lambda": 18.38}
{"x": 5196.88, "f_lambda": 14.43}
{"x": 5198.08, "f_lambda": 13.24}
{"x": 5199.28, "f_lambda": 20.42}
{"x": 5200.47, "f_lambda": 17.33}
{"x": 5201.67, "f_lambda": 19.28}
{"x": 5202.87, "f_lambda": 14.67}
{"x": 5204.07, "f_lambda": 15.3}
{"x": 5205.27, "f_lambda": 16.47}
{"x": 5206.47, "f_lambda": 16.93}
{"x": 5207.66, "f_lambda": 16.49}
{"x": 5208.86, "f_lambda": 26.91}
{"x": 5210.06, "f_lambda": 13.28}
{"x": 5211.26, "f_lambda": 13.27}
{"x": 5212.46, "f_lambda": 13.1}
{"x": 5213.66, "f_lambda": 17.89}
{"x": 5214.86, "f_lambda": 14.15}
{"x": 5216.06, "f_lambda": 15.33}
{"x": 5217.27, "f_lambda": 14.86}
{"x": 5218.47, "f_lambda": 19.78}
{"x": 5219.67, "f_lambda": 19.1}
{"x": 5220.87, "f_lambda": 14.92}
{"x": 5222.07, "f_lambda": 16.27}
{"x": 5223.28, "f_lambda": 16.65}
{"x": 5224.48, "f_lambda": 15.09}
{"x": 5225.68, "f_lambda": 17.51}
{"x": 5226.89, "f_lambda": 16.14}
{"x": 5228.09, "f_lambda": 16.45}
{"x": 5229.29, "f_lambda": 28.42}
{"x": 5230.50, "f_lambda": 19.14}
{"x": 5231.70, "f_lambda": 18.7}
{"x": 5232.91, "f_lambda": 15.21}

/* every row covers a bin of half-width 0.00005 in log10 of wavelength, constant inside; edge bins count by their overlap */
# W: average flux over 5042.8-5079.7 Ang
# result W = 16.7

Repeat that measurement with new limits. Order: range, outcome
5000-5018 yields 18.2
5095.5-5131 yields 15.8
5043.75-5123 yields 16.4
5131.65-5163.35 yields 16.9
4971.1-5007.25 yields 17.5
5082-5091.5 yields 15.9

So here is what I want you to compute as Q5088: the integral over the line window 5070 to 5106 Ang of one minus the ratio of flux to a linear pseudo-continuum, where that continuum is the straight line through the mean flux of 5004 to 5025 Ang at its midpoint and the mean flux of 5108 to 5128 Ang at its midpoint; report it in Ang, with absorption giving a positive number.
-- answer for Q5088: -0.88 Ang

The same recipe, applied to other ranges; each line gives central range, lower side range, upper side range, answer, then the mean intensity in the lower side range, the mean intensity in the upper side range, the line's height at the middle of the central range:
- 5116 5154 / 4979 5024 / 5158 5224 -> 1.4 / 17.5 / 15.7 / 16.3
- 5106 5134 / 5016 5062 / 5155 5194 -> 1.5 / 17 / 15.7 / 16.3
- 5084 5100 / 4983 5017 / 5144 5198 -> -0.3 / 17.4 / 15.8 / 16.5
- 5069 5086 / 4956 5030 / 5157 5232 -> 0.9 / 17.8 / 16.1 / 17.1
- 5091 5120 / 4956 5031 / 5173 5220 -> 0.9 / 17.7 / 16.3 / 17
